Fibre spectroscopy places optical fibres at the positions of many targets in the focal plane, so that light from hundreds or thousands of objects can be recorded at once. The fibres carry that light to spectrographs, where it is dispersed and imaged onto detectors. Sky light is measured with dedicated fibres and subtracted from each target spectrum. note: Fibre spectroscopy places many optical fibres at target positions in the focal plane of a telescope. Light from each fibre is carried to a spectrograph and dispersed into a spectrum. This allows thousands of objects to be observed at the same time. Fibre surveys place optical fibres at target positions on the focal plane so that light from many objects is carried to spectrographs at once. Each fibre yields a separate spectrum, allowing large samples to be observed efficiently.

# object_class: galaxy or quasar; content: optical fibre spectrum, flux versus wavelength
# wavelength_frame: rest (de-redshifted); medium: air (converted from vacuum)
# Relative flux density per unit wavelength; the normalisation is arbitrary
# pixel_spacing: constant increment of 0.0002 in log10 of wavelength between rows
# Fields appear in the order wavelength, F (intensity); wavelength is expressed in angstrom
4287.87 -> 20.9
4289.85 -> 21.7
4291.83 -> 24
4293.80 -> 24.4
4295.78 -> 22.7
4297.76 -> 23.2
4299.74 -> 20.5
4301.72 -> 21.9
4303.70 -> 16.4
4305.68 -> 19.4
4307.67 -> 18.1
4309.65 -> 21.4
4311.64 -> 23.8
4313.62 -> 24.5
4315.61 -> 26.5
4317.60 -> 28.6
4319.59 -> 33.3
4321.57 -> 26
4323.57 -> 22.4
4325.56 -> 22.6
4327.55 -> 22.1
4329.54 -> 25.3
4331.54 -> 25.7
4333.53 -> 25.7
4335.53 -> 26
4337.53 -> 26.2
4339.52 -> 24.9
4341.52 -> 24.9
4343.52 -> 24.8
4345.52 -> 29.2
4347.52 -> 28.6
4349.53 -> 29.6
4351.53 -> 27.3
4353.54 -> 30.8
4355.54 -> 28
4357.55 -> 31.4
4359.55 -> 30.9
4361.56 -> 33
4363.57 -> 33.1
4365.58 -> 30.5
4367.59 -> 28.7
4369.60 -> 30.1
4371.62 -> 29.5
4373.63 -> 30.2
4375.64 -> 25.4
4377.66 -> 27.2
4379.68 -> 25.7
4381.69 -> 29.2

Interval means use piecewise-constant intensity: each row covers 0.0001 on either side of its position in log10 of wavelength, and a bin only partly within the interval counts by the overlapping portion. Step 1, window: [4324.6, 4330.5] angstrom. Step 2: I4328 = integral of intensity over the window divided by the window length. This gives 23.3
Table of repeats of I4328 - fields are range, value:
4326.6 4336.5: 25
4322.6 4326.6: 22.5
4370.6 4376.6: 28.4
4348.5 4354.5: 29.2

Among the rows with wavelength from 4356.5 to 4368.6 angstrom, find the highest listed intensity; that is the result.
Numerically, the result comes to 33.1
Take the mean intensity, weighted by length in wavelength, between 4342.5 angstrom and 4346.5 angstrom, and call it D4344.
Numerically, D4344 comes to 27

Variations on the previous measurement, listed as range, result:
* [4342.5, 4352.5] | 27.9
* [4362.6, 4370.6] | 30.6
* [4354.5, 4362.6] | 30.9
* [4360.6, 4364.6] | 33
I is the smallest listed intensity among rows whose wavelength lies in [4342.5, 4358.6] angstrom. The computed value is 24.8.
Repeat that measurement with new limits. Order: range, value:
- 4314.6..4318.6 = 26.5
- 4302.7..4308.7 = 16.4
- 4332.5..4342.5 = 24.9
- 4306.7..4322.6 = 18.1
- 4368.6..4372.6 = 29.5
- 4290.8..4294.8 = 24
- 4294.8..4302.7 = 20.5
